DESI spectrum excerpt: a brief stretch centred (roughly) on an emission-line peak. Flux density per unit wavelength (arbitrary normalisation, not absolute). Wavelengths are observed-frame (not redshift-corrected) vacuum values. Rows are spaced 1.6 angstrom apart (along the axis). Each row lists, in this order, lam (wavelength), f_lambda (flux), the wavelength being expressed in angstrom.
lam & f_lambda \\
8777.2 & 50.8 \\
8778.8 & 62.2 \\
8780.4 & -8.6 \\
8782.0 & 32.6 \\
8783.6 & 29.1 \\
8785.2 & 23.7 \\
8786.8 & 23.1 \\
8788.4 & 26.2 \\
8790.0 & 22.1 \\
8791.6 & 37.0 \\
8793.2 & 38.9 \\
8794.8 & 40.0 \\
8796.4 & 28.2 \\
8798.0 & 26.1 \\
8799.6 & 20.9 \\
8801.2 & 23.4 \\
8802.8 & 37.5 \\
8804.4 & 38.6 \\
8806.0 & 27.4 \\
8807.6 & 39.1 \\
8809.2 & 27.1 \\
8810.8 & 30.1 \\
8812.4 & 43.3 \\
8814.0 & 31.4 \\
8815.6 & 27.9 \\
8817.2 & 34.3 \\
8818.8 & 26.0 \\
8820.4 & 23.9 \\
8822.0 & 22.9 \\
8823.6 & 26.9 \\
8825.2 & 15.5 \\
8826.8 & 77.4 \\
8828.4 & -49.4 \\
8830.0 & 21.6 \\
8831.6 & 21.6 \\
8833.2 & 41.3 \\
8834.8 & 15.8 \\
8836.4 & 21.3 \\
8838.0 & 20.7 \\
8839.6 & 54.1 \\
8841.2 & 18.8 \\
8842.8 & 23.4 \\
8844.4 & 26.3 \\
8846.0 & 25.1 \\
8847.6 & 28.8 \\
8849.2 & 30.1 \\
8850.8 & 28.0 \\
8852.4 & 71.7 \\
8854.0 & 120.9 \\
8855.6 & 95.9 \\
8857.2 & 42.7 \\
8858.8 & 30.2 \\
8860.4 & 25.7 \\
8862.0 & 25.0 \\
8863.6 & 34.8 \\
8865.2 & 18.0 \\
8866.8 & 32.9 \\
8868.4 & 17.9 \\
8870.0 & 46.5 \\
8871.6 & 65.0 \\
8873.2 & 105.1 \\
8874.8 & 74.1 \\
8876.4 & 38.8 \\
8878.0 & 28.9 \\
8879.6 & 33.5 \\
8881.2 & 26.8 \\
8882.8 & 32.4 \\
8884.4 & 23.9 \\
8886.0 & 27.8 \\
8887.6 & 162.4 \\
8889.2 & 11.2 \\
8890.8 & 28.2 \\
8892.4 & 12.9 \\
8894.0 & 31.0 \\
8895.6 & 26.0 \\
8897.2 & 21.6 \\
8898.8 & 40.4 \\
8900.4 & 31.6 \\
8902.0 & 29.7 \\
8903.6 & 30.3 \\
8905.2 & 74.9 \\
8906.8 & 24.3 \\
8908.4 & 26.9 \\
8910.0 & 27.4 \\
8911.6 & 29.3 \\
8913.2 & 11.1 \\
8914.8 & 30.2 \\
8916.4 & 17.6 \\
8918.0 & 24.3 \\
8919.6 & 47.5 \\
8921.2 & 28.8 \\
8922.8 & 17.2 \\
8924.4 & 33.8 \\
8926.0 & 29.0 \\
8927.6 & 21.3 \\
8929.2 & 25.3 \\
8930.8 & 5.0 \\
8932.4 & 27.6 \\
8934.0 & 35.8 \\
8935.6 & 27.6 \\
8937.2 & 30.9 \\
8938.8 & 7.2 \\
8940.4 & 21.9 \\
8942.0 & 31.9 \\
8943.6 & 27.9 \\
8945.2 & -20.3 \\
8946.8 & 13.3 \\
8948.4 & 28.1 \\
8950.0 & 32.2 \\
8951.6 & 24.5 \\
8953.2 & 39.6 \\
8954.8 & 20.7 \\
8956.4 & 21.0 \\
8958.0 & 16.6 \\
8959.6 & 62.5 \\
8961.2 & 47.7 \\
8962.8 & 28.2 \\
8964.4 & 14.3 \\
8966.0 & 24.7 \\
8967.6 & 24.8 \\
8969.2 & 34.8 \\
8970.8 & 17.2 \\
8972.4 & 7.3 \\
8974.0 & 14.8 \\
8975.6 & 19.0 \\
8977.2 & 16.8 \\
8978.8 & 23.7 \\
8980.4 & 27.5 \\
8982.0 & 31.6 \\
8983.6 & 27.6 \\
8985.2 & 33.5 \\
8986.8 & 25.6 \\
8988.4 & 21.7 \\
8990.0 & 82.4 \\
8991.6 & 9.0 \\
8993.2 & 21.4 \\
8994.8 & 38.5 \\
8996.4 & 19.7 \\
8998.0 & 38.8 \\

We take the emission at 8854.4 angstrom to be [S II] 6716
